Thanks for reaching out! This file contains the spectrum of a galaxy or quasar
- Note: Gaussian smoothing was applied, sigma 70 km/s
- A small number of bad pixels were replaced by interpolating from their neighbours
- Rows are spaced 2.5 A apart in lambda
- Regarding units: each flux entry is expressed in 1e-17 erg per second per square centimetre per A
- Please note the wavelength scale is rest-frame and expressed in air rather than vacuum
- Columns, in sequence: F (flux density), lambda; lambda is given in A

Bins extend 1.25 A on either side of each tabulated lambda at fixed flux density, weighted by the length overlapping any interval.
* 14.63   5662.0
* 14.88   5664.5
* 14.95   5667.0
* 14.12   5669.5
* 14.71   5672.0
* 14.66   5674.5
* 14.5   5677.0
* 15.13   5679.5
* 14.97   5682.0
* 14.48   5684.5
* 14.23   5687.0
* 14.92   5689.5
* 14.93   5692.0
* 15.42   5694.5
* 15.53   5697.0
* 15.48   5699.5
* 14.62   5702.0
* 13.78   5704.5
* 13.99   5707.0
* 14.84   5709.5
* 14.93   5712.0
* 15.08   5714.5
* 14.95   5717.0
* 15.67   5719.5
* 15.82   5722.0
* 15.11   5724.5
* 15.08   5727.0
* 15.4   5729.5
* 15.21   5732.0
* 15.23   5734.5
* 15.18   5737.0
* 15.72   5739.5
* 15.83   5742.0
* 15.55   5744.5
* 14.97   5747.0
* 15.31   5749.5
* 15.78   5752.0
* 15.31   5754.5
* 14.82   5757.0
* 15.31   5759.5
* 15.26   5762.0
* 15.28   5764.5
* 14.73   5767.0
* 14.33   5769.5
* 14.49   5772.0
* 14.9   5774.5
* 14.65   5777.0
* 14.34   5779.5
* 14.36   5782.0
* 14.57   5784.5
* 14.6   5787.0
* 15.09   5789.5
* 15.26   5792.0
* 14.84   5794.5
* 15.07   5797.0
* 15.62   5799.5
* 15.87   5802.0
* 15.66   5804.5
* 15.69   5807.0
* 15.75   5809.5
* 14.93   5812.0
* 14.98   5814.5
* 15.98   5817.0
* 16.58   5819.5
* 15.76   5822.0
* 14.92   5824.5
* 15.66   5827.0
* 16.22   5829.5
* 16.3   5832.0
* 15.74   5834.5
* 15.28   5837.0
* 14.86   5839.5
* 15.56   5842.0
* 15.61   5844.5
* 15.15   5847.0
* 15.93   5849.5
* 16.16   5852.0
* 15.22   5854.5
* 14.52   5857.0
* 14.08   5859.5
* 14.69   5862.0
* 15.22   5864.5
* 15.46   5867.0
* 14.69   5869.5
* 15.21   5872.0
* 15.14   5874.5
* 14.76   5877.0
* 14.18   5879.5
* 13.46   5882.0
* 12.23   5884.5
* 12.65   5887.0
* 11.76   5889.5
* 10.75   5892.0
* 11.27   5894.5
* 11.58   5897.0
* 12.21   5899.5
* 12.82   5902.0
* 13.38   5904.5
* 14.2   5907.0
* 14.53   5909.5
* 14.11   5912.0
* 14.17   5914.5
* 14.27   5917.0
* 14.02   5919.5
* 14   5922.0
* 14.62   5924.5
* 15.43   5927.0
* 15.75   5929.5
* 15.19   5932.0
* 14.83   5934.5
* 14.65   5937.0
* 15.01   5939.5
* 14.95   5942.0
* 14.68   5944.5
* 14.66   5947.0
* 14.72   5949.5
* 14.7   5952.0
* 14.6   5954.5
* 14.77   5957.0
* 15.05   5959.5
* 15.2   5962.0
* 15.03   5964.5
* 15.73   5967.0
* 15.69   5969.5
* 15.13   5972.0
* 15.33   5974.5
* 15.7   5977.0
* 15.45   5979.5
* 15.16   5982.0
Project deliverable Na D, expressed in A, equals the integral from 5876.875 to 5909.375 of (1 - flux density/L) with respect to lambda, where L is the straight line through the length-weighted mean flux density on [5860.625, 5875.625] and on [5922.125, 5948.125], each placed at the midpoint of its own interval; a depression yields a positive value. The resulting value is 5.0 A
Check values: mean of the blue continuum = 15.1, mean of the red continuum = 14.9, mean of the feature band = 12.7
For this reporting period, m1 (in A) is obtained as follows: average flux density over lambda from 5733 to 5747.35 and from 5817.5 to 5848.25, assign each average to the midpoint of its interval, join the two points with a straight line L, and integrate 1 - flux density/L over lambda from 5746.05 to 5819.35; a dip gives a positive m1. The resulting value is 2.0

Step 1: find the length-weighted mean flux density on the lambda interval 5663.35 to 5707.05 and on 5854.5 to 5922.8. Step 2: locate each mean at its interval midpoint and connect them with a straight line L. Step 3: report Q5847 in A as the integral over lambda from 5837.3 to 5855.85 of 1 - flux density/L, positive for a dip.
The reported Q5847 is -2.1 A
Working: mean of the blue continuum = 14.8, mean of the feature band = 15.5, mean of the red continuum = 13.7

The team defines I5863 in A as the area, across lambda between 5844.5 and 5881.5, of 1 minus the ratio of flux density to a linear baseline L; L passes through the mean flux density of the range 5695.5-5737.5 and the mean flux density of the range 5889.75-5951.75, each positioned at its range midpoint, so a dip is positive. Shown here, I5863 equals -1.9 A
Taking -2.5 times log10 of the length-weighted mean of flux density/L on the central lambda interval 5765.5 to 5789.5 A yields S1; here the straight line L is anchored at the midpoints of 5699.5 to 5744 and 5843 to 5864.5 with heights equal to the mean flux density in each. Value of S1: 0.04 mag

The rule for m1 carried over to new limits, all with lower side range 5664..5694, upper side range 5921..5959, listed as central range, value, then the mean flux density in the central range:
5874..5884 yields 0.4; 14.2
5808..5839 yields -1.8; 15.7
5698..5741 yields -1.0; 15.1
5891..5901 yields 2.2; 11.5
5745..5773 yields -0.6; 15.1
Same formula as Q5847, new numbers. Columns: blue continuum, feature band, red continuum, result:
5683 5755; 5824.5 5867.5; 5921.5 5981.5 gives -0.85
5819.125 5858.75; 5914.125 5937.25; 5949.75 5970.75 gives 0.76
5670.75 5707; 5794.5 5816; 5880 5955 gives -1.68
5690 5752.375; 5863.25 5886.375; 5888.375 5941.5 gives -0.62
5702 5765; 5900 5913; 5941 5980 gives 1.20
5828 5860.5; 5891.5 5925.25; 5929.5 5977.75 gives 4.19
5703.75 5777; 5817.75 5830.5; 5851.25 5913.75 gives -1.35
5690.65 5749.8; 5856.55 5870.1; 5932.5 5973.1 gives 0.22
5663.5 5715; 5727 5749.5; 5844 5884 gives -0.85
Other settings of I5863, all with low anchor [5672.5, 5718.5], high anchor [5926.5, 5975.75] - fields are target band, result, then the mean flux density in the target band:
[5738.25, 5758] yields -0.75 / 15.4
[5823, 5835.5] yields -0.70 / 15.8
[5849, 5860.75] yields -0.14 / 15.1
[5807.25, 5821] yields -0.67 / 15.6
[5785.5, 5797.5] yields -0.05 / 15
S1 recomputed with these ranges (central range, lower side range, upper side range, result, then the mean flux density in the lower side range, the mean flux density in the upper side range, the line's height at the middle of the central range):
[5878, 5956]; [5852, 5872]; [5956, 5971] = 0.09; 14.9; 15.3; 15.1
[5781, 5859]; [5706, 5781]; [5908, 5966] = -0.03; 15.1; 14.7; 15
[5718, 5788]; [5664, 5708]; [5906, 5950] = -0.03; 14.7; 14.7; 14.7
